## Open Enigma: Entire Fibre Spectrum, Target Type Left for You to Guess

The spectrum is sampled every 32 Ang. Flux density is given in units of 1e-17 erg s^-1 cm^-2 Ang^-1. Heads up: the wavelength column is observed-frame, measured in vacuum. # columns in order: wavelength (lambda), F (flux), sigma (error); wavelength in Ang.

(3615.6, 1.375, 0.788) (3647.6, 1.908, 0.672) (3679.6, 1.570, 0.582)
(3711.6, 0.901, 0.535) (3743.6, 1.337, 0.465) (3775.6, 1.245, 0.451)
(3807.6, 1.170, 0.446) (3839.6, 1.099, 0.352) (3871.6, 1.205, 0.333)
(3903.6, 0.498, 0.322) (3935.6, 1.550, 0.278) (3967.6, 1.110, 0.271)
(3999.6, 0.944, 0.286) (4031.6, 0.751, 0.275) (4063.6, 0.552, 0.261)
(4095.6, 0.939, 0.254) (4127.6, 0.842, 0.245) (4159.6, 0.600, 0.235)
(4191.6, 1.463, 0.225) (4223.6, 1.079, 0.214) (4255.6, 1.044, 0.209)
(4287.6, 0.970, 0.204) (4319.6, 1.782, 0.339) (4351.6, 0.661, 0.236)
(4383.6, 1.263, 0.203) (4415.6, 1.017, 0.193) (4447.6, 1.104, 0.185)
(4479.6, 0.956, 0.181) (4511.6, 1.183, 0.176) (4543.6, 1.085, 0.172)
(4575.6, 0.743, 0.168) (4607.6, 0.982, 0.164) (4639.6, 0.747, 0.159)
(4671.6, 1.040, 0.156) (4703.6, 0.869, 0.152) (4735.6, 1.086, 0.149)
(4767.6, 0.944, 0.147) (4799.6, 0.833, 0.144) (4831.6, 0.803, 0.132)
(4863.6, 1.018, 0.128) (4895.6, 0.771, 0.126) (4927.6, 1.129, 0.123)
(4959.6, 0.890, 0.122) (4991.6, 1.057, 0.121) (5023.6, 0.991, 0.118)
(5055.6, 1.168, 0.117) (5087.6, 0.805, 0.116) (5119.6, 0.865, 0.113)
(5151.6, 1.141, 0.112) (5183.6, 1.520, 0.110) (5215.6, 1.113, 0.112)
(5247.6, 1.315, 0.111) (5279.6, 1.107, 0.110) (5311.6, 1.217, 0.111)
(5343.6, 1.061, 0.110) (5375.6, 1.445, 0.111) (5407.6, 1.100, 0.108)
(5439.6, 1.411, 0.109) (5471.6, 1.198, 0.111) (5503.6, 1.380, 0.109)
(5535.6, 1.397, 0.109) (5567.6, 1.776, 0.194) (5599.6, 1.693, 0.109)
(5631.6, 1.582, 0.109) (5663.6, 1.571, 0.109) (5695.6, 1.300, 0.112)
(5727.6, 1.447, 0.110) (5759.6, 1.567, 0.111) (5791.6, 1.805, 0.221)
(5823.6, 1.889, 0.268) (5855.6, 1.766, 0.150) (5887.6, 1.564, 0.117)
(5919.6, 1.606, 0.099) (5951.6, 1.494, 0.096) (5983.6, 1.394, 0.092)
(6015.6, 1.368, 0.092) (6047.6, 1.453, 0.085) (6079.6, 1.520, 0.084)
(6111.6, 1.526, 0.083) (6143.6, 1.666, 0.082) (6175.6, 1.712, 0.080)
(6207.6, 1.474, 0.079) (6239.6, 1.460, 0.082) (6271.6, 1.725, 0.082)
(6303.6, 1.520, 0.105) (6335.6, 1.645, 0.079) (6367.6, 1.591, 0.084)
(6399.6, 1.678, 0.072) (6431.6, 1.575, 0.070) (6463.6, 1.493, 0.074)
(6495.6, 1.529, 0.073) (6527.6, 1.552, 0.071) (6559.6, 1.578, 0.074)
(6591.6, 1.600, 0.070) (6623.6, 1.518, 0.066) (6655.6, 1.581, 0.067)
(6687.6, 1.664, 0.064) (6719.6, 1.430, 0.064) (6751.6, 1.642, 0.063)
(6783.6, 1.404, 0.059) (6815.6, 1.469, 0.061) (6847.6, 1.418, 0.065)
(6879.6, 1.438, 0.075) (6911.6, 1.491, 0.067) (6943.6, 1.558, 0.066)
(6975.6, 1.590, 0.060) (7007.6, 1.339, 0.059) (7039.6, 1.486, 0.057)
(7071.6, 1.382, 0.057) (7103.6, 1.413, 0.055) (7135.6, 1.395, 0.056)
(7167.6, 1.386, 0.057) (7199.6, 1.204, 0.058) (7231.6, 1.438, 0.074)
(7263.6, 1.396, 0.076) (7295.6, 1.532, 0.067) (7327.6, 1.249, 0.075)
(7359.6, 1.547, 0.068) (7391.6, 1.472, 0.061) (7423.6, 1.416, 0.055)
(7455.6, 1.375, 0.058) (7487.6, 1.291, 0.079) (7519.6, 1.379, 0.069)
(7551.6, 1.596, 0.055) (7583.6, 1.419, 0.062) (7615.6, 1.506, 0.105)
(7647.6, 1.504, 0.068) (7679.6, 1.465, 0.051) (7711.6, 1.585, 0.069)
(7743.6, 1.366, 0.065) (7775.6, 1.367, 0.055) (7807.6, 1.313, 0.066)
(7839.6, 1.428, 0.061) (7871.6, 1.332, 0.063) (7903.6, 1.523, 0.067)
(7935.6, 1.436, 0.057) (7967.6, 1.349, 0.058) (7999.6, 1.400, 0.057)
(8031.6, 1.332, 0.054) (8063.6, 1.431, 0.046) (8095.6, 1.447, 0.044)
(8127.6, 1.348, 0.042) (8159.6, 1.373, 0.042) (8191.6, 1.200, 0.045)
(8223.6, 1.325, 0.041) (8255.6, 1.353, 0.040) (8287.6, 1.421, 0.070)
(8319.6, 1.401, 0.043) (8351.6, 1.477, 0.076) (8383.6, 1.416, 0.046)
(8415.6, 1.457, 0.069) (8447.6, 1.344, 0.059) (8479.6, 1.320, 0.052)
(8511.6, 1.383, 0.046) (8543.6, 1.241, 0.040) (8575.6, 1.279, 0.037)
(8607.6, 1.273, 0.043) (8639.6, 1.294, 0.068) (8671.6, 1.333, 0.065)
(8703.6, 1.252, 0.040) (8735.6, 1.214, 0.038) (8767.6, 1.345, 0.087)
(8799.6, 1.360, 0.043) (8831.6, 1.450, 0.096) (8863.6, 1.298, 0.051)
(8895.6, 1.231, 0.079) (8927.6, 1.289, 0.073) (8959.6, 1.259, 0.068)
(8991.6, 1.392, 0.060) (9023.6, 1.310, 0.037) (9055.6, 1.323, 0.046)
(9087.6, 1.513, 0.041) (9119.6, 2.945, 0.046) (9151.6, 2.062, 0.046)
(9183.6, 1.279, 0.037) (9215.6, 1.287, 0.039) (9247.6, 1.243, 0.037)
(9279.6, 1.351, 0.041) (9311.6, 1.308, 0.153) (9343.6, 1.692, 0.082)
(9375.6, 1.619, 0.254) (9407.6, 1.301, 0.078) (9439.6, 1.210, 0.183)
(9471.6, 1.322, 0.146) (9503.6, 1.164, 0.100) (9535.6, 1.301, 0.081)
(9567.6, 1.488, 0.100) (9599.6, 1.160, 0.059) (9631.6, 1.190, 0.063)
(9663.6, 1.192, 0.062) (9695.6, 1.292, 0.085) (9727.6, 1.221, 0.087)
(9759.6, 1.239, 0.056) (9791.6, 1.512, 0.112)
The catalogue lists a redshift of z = 0.390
